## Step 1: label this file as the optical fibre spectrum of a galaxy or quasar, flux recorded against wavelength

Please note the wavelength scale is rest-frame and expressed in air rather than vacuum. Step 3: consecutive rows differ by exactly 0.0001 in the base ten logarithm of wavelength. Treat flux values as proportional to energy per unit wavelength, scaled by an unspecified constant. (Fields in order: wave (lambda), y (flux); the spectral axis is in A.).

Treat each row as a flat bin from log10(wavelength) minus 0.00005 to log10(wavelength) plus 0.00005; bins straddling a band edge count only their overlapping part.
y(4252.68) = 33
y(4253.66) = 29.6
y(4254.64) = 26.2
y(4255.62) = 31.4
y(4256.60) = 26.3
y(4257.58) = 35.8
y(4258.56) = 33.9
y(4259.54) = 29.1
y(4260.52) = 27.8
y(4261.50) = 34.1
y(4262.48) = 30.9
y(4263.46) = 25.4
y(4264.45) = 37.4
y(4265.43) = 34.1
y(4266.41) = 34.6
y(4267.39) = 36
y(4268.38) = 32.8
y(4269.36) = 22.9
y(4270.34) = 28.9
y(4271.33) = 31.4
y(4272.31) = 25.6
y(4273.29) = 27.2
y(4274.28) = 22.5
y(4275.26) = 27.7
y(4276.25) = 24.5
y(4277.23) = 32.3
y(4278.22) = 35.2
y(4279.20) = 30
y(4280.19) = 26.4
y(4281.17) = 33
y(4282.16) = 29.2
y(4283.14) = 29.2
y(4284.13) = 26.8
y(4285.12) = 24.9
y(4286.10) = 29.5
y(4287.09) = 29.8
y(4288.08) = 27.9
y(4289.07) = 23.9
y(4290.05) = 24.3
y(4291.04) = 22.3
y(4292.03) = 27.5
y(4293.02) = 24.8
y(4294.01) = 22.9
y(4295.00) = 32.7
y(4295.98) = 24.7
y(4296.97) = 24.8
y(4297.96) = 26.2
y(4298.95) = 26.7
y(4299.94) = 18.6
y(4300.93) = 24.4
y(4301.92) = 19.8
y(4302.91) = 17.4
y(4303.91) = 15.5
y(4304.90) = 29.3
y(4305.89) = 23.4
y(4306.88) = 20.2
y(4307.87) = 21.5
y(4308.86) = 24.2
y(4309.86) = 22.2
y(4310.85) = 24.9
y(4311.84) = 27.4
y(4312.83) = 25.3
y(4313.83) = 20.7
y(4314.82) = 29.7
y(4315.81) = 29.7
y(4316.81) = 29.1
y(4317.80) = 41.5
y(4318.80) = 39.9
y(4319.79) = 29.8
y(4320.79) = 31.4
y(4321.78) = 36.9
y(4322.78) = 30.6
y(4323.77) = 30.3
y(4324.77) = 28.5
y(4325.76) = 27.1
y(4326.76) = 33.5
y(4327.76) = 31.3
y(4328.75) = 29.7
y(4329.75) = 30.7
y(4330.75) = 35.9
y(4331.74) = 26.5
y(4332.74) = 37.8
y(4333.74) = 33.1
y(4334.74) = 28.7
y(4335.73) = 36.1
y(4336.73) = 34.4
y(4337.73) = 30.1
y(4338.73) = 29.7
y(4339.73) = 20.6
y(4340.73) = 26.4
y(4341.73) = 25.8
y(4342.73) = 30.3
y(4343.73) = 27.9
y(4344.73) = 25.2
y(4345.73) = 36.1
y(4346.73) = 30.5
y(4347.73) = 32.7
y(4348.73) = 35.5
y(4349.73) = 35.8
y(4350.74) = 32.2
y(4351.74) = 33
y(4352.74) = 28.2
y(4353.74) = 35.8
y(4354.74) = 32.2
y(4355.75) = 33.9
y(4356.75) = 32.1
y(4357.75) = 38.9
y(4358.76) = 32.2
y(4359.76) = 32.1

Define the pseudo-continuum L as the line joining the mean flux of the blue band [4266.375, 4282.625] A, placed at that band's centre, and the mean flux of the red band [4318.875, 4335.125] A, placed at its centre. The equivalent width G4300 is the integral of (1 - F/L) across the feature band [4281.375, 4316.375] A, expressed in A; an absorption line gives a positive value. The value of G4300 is 6.2 A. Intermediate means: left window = 29.3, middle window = 25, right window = 31.6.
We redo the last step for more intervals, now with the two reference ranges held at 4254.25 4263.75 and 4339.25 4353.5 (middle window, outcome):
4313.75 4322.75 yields -0.7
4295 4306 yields 2.5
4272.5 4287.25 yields 0.9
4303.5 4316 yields 2.5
